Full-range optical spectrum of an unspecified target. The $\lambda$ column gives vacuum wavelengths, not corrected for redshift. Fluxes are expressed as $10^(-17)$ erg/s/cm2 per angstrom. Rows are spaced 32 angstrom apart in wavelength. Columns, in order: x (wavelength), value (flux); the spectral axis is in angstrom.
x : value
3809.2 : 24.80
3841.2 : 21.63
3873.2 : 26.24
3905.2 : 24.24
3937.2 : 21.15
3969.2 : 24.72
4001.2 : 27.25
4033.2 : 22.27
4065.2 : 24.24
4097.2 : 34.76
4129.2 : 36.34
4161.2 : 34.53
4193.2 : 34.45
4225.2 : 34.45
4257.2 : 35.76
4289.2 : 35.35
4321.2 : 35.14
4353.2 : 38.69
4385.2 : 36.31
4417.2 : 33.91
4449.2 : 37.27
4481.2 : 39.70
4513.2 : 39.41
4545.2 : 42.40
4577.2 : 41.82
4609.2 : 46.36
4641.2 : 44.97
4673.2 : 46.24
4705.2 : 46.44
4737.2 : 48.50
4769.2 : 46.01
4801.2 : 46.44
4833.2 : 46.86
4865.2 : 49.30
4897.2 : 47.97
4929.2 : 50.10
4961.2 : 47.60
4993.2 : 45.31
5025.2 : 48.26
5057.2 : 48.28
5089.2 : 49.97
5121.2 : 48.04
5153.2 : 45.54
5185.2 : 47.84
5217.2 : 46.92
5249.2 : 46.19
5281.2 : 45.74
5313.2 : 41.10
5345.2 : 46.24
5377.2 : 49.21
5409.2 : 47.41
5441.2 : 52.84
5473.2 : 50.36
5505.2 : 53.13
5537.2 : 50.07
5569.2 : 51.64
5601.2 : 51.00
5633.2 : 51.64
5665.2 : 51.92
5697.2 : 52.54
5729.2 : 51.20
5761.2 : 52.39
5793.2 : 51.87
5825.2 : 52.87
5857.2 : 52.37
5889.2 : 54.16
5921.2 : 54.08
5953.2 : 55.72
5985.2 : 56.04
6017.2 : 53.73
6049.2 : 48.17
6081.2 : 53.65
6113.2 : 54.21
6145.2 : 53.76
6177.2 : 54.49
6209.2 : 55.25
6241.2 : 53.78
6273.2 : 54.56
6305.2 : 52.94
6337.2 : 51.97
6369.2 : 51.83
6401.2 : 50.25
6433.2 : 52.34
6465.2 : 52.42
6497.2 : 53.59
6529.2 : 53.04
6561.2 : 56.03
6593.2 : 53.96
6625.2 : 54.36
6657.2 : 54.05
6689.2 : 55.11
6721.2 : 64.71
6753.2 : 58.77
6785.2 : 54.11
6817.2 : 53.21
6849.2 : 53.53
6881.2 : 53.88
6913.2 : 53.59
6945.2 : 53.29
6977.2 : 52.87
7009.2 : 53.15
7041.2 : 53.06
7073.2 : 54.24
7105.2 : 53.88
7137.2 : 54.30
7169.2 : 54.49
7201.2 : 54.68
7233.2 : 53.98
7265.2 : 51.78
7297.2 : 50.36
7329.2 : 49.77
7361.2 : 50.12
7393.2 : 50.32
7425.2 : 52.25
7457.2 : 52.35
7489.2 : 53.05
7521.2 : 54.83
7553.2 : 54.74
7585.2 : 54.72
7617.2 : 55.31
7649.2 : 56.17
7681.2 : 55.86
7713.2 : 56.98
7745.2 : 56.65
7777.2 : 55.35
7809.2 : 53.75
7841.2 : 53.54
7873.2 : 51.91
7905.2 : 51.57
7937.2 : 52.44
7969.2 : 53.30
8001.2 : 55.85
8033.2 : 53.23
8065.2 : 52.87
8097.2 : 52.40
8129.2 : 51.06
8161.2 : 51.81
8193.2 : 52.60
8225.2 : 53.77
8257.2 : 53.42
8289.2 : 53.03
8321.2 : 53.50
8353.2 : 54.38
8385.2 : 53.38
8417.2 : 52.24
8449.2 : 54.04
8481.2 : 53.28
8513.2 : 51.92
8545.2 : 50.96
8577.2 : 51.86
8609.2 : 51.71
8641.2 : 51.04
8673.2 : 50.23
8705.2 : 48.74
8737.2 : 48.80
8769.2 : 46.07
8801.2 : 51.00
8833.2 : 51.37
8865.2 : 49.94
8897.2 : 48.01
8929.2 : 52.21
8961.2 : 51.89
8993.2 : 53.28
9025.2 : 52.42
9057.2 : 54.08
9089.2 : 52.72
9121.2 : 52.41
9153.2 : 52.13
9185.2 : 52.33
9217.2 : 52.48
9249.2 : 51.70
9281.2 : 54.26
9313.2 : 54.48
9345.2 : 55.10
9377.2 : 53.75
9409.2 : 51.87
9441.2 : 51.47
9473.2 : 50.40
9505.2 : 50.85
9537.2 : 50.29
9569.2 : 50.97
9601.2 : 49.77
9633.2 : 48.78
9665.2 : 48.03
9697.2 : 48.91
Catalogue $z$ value 0.03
